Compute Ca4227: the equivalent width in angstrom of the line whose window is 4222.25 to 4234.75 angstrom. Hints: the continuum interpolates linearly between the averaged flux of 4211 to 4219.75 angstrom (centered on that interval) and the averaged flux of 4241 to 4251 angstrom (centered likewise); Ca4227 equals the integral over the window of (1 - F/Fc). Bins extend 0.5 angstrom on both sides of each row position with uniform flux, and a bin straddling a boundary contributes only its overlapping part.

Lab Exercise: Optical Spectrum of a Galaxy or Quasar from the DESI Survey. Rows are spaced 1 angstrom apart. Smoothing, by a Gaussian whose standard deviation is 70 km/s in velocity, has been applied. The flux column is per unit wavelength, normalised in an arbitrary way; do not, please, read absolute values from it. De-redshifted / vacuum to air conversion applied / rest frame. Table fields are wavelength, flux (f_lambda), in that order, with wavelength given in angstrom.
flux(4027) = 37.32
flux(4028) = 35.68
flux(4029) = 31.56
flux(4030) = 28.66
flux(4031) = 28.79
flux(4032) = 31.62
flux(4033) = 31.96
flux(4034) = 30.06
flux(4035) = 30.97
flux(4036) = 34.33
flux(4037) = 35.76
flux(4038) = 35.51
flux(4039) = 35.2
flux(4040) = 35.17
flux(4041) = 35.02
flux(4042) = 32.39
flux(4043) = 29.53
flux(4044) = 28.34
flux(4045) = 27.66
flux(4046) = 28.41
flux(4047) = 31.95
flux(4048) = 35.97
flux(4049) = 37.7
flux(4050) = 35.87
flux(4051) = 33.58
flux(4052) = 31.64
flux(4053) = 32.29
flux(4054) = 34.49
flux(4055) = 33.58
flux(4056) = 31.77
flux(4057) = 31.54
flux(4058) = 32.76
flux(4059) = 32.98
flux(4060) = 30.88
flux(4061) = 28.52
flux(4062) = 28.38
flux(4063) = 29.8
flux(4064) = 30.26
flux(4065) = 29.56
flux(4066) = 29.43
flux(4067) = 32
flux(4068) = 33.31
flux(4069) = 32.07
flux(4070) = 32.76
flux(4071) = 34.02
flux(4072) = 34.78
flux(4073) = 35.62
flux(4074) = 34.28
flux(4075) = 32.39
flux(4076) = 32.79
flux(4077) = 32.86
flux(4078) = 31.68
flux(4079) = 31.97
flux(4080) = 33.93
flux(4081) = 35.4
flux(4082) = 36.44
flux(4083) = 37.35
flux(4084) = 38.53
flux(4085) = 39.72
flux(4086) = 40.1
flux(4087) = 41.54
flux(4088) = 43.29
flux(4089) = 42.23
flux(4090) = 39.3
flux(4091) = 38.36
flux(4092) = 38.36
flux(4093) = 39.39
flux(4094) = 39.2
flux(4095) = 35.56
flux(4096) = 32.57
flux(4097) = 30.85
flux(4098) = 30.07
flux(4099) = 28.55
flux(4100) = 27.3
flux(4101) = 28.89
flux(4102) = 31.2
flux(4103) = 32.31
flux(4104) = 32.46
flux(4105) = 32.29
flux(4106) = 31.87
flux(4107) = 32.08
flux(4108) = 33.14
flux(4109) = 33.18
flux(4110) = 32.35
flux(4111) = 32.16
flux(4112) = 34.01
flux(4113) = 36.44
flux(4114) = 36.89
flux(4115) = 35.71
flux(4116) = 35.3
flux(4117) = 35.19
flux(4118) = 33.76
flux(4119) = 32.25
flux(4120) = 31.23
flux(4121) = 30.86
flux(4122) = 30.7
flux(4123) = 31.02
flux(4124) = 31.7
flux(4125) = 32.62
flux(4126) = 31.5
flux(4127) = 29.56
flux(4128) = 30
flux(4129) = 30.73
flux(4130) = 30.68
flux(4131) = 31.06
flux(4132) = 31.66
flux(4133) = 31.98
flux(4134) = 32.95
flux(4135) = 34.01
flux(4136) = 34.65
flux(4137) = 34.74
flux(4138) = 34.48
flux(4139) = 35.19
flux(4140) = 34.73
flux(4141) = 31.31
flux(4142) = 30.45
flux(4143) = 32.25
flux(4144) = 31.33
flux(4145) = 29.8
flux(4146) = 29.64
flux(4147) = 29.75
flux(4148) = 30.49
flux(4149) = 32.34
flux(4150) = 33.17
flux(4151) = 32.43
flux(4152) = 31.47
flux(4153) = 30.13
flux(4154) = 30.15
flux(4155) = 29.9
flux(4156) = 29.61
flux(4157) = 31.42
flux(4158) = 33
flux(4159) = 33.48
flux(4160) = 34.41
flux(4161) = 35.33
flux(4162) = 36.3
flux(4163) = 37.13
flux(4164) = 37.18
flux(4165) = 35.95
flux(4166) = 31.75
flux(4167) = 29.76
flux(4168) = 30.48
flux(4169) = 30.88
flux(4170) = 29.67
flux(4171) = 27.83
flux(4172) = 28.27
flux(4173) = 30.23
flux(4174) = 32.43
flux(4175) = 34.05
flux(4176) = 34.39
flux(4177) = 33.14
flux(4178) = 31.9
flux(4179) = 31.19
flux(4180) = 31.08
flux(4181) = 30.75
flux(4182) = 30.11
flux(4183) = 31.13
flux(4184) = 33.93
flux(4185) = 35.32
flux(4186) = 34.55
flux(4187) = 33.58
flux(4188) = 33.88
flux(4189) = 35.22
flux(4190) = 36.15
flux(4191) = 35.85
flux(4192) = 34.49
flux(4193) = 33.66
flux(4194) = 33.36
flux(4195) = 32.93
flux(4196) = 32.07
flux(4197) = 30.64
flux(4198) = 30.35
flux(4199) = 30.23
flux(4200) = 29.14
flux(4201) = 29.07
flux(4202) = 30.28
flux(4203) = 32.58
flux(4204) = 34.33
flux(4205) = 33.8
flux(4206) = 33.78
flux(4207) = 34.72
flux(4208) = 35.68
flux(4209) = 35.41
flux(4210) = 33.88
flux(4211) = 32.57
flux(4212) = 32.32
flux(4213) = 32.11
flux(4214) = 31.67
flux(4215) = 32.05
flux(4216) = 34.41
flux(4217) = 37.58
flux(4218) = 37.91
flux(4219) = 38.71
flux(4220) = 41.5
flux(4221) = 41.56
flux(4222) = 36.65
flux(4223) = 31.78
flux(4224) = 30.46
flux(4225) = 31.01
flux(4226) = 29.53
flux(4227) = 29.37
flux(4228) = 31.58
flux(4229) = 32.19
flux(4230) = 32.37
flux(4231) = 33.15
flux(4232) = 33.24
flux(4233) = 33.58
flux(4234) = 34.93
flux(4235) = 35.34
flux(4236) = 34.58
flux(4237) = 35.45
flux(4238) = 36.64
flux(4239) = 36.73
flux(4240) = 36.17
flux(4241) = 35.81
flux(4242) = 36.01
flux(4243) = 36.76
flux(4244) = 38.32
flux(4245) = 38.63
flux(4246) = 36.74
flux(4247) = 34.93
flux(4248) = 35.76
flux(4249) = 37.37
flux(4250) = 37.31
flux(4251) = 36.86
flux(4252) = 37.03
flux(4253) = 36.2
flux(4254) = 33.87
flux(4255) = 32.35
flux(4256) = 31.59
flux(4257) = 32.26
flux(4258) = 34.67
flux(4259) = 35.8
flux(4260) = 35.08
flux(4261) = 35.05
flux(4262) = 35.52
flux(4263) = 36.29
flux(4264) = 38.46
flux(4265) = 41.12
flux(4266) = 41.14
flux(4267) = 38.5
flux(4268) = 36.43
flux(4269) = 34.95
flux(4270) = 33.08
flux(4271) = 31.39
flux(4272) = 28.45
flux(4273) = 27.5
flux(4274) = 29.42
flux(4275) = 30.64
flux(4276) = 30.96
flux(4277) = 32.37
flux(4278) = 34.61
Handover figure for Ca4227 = 1.2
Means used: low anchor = 34.7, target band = 32.1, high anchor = 36.8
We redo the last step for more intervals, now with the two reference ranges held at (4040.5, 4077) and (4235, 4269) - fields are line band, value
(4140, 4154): 1.15 angstrom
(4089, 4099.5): -0.84 angstrom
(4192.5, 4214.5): 1.69 angstrom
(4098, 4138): 1.36 angstrom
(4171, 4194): 1.25 angstrom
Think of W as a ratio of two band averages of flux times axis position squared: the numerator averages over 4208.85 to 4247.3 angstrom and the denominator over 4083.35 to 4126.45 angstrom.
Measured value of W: 1.1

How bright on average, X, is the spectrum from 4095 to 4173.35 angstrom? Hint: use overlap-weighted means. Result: 32.1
